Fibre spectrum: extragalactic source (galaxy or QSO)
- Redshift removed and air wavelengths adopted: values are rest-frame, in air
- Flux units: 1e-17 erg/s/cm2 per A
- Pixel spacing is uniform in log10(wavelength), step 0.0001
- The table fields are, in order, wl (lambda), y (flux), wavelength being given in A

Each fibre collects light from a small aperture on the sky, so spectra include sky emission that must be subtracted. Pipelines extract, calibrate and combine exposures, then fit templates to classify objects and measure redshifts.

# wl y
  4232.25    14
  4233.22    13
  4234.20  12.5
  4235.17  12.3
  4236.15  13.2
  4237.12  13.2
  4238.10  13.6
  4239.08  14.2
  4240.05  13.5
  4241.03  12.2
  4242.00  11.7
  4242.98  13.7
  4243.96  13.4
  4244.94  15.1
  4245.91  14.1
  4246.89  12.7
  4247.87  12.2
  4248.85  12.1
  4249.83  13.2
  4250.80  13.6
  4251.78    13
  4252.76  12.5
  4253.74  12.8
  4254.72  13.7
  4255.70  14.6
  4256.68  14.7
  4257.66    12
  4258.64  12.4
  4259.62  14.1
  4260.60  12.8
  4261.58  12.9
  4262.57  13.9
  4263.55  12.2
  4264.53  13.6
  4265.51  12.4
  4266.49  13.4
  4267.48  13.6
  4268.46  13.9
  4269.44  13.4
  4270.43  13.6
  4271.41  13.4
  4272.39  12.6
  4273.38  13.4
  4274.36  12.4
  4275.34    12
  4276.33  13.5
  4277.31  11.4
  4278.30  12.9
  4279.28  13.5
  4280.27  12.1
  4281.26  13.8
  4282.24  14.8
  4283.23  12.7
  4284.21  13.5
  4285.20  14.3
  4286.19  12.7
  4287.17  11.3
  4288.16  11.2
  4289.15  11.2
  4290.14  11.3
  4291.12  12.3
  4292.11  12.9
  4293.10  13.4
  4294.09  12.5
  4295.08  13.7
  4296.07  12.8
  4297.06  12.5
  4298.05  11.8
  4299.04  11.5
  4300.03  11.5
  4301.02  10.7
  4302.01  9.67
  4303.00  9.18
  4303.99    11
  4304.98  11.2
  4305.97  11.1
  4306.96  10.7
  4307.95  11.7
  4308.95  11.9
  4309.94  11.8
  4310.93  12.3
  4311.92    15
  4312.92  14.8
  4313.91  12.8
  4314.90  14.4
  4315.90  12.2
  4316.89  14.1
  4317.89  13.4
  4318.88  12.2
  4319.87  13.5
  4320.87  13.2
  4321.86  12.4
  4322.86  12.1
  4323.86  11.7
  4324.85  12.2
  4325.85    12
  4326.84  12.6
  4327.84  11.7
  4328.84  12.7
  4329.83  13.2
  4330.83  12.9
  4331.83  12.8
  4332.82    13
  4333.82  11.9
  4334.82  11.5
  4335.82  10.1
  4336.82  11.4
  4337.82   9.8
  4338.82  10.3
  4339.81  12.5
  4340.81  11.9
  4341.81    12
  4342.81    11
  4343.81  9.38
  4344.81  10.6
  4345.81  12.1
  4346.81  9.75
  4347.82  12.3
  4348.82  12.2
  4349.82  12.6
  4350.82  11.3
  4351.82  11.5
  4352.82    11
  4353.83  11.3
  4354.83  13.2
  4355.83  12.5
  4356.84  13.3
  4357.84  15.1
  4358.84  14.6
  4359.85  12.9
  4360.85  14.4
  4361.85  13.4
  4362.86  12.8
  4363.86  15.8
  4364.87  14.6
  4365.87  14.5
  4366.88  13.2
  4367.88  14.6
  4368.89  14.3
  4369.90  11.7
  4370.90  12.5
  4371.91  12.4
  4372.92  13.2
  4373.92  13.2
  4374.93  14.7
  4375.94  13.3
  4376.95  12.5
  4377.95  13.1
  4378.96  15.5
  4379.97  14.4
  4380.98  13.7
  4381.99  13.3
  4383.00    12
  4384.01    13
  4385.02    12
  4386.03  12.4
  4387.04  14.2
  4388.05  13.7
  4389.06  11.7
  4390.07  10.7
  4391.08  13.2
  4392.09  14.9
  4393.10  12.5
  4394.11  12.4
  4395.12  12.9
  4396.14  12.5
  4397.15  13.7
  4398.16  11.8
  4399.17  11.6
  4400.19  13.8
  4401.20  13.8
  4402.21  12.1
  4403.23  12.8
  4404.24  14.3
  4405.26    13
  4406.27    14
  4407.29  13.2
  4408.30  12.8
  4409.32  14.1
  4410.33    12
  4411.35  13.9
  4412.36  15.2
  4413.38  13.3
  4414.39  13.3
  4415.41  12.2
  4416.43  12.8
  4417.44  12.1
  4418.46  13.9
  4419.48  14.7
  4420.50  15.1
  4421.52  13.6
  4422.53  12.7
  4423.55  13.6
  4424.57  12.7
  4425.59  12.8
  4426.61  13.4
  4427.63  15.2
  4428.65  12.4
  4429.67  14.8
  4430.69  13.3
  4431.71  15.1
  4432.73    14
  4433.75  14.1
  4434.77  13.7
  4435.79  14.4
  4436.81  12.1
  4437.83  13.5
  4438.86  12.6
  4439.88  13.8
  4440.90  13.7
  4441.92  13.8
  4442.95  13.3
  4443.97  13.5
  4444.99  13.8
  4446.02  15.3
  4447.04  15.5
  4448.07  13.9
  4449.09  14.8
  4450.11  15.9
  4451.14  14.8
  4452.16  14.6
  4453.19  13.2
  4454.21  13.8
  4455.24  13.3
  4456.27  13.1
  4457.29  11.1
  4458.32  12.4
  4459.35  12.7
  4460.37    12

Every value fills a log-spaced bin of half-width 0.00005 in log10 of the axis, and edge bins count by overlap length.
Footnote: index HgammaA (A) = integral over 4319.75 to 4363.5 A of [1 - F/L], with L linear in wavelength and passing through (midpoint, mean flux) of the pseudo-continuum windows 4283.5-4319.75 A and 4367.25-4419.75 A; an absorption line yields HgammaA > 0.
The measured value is 1.7 A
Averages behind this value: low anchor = 12.3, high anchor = 13.2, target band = 12.2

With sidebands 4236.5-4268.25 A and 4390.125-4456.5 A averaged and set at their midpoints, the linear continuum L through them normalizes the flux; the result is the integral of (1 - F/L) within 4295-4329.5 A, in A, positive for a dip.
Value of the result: 2.91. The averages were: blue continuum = 13.2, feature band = 12.2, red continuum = 13.6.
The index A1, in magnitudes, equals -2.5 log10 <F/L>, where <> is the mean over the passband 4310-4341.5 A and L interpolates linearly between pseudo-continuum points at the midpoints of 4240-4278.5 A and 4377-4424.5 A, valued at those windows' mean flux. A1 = 0.059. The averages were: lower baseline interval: 13.1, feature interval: 12.5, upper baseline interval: 13.2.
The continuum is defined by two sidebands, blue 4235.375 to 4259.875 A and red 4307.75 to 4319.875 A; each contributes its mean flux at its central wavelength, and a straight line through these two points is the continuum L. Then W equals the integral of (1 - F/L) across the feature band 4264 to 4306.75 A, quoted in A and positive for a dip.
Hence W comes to 2.3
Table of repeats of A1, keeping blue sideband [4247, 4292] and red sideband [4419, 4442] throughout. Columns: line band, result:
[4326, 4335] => 0.062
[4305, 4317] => 0.043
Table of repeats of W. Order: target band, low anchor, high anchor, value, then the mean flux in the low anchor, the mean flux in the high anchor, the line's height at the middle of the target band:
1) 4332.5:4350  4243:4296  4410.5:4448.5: 2.65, 13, 13.7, 13.3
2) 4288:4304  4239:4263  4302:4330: 1.10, 13.2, 12.3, 12.6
